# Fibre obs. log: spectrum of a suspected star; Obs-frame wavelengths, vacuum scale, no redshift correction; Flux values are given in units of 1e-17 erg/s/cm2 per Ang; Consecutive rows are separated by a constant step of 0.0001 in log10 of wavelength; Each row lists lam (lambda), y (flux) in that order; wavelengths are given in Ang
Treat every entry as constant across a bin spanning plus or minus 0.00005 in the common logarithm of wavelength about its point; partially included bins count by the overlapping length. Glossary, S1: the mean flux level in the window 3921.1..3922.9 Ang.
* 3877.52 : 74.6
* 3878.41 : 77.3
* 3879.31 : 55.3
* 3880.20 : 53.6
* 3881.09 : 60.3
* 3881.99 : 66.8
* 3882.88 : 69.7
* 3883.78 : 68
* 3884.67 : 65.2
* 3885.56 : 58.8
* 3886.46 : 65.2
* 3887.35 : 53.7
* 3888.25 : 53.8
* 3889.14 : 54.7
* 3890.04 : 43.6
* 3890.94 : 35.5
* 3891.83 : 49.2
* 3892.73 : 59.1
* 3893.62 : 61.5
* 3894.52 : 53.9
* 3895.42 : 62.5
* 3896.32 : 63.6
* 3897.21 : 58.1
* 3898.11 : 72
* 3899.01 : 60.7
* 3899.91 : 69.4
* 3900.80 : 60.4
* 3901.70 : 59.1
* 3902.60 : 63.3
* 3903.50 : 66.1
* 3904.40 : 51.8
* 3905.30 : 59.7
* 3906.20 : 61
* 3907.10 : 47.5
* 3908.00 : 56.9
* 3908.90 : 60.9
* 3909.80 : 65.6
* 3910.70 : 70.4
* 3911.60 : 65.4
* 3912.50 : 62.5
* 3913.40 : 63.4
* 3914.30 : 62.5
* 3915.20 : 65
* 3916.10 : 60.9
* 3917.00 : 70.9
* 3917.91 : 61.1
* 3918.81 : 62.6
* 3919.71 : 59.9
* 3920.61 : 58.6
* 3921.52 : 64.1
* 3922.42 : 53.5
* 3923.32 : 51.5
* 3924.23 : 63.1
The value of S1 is 58.8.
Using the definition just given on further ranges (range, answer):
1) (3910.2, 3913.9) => 65.5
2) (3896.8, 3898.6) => 64.9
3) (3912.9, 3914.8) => 63.1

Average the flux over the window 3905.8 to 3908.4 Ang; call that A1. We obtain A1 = 55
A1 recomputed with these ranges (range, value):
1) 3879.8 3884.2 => 63.7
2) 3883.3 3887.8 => 62.2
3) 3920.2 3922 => 61.1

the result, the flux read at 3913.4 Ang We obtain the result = 63.4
